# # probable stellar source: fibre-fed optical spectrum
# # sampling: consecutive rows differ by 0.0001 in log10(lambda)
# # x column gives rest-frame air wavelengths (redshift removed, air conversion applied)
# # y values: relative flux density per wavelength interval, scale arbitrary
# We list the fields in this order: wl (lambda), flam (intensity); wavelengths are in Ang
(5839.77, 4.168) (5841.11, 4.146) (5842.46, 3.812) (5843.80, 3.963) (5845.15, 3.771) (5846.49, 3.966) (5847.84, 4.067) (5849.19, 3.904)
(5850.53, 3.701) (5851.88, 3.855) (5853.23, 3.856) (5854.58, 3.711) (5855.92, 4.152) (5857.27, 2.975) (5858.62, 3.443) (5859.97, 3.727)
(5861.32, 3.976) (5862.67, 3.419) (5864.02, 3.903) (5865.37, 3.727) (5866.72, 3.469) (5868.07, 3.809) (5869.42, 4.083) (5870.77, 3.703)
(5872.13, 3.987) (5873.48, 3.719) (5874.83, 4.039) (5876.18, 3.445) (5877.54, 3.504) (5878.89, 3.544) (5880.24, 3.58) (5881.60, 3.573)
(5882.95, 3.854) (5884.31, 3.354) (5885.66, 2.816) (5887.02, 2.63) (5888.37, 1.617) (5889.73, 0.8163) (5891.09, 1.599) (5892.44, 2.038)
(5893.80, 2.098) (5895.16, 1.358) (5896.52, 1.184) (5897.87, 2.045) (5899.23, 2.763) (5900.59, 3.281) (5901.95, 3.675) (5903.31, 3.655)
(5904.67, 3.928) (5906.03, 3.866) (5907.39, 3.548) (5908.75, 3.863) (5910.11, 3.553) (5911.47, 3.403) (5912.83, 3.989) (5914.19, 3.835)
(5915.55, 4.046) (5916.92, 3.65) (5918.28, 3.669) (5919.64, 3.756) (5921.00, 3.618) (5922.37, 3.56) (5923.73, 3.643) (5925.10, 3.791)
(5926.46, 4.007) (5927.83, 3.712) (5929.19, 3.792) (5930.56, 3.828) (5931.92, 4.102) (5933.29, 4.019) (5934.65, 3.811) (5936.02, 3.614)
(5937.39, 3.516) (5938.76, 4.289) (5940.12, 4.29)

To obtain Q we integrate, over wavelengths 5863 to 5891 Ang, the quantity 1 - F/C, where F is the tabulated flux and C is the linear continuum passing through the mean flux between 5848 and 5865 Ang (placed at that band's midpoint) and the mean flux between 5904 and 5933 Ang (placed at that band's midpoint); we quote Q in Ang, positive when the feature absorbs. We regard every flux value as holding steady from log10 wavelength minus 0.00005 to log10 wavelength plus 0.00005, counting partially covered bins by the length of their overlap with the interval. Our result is 3.1 Ang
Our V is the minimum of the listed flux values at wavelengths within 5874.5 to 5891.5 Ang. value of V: 0.8163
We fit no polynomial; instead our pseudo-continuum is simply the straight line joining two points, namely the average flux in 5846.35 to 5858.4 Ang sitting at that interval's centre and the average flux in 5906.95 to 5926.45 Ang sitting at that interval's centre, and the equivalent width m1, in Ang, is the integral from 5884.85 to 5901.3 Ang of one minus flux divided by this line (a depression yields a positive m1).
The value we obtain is 7.5 Ang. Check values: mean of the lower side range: 3.78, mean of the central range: 2.03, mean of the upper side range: 3.72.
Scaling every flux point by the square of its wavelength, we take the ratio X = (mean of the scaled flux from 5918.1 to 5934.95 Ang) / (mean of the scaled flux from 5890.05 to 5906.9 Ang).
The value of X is 1.48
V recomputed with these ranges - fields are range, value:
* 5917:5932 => 3.56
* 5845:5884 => 2.975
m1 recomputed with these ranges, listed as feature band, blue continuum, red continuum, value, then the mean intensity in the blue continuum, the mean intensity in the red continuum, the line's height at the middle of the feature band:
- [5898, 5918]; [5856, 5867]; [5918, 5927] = 0.49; 3.61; 3.72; 3.69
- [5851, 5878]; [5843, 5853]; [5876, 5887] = -0.58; 3.89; 3.41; 3.65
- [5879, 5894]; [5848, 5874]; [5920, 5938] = 4.64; 3.75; 3.77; 3.76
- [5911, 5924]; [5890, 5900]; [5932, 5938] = -3.61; 1.84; 3.78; 2.93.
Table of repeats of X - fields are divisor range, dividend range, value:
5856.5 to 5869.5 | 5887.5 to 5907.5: 0.69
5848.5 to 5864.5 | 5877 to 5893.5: 0.74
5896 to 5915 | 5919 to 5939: 1.14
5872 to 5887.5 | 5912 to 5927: 1.09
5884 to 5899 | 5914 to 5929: 1.94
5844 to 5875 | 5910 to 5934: 1.02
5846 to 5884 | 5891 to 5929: 0.90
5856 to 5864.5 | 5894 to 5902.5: 0.66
